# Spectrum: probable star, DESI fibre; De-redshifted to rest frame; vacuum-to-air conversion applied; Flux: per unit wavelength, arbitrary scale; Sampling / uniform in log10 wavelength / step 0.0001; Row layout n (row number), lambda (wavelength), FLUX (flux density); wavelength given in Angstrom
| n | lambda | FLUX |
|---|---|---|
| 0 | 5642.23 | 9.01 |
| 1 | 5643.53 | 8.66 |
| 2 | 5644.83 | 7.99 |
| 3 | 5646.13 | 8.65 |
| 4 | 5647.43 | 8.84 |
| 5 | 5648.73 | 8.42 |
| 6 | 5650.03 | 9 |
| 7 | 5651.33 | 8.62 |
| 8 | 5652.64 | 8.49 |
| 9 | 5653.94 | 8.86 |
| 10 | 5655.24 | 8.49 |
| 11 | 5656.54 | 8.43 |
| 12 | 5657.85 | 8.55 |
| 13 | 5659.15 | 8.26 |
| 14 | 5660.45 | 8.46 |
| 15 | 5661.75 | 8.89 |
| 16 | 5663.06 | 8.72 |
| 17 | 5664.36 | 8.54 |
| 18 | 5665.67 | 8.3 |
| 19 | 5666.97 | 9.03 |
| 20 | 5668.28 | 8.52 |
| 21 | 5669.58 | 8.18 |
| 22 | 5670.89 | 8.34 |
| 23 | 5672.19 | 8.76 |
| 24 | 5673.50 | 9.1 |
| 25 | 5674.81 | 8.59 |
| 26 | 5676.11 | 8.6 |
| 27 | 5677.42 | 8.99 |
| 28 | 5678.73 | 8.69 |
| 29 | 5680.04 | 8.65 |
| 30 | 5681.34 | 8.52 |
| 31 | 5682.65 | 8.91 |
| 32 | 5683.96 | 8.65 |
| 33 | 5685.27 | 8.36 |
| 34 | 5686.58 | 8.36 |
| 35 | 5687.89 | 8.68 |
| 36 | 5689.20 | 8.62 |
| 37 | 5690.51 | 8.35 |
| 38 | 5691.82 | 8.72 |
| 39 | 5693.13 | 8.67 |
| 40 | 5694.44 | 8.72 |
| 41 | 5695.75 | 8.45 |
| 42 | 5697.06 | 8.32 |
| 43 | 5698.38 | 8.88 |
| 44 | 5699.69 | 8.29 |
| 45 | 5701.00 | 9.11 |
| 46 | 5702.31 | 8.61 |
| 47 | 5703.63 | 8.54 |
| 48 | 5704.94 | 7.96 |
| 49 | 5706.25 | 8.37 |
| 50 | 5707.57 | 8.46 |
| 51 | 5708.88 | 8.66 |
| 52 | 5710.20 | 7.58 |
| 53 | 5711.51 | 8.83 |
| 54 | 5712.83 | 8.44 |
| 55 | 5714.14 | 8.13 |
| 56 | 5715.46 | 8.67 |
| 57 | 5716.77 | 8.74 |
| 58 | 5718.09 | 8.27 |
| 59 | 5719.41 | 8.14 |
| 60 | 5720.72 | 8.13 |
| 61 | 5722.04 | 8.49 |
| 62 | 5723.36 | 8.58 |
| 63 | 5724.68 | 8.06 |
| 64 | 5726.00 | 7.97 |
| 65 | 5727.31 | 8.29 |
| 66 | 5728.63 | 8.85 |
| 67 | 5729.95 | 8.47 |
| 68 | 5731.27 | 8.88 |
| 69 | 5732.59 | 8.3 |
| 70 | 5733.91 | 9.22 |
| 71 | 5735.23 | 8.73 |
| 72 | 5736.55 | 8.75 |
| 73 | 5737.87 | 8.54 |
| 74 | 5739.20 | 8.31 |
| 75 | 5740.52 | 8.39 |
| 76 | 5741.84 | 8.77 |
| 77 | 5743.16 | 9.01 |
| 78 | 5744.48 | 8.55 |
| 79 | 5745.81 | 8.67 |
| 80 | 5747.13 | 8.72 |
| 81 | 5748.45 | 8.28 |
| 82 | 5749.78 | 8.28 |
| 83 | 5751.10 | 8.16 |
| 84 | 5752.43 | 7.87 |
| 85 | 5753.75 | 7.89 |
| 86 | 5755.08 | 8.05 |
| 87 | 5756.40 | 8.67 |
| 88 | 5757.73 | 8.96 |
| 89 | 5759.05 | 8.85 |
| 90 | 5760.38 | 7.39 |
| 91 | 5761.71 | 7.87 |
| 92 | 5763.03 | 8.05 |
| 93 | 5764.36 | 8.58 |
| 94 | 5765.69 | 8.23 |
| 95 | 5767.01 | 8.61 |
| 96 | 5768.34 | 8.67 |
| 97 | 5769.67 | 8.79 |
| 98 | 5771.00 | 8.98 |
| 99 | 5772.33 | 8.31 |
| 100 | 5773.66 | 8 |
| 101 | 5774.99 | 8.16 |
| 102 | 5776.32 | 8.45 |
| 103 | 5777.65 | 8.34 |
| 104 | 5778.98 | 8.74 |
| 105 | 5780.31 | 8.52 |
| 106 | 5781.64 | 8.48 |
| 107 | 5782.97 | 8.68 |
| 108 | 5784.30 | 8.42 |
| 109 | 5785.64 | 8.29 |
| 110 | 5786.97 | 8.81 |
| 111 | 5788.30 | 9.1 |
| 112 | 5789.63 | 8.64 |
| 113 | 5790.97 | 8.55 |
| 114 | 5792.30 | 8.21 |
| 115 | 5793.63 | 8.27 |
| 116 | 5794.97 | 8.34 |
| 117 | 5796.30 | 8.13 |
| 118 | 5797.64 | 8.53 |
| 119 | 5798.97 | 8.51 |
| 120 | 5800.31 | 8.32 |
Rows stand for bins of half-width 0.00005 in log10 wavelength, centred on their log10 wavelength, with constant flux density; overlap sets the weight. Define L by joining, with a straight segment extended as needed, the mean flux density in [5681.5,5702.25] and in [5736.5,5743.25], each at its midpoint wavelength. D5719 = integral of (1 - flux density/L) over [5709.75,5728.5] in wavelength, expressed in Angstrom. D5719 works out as 0.6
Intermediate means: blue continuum 8.6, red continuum 8.58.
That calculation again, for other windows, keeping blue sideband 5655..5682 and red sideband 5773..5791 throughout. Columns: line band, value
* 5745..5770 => 0.6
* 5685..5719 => 0.3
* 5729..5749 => -0.2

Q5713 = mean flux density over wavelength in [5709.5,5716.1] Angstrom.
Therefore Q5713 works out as 8.33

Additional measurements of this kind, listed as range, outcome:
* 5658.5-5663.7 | 8.59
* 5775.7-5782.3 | 8.51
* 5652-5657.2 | 8.57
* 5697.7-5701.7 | 8.76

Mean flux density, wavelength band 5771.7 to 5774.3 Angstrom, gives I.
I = 8.15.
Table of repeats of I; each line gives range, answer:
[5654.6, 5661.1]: 8.44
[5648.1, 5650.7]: 8.72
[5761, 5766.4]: 8.19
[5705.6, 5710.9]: 8.27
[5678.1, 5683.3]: 8.7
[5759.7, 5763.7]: 7.77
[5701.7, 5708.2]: 8.38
